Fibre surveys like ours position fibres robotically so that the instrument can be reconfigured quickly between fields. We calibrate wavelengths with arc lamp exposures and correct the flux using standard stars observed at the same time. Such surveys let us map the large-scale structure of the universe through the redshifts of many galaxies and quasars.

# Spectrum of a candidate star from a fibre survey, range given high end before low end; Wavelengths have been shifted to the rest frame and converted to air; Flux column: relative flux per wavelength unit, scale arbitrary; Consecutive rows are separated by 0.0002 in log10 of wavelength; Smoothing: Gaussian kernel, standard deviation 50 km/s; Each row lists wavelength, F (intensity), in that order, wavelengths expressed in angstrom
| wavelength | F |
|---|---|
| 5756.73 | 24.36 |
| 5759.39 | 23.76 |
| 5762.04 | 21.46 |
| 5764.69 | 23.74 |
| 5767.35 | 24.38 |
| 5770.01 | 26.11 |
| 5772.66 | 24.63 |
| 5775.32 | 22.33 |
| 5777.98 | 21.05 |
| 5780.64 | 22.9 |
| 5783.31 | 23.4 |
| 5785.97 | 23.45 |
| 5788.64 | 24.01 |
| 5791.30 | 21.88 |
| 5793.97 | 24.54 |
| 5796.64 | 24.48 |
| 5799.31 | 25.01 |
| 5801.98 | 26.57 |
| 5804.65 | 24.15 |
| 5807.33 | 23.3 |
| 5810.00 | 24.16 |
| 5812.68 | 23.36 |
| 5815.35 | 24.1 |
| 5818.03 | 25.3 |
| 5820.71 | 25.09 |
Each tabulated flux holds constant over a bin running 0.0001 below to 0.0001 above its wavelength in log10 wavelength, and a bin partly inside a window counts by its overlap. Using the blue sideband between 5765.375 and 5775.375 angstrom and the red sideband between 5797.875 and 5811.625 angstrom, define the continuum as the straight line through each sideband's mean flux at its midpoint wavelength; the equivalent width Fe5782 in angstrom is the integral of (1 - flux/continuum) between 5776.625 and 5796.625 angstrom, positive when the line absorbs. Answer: 1.2 angstrom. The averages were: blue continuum 24.6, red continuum 24.6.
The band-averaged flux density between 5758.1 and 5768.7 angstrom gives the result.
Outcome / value 23.3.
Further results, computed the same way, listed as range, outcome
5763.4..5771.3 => 24.7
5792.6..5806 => 24.9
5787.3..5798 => 23.7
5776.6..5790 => 23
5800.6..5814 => 24.3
